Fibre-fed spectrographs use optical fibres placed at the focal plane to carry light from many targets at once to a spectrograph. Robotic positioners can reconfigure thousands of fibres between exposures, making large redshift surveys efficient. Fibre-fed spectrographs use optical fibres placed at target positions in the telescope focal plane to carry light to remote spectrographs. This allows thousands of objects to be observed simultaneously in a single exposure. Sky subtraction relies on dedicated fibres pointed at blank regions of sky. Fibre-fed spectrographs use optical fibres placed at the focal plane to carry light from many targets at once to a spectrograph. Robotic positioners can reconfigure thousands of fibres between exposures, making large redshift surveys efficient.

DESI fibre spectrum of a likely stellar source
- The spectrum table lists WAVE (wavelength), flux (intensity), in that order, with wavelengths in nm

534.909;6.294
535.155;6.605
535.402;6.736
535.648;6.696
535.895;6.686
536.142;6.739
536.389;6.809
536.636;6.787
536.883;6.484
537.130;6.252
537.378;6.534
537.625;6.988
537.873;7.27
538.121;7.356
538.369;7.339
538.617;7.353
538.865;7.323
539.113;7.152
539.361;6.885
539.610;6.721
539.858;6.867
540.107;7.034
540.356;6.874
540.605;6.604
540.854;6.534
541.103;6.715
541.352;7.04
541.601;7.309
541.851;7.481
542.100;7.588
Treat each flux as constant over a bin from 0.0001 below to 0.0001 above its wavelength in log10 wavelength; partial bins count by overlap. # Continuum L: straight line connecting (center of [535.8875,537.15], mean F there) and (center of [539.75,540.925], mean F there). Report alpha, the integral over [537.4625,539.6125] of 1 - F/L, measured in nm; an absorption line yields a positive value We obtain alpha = -0.14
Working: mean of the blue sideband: 6.65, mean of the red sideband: 6.79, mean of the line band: 7.17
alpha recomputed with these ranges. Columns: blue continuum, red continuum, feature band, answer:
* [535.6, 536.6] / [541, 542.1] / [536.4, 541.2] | 0.046 nm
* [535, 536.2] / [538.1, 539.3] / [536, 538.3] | 0.055 nm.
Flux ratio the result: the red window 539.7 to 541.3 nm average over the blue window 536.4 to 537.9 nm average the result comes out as 1.01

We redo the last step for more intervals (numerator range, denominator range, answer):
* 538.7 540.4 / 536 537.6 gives 1.06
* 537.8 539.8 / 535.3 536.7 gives 1.06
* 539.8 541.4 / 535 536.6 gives 1.01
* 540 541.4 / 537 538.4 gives 0.98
